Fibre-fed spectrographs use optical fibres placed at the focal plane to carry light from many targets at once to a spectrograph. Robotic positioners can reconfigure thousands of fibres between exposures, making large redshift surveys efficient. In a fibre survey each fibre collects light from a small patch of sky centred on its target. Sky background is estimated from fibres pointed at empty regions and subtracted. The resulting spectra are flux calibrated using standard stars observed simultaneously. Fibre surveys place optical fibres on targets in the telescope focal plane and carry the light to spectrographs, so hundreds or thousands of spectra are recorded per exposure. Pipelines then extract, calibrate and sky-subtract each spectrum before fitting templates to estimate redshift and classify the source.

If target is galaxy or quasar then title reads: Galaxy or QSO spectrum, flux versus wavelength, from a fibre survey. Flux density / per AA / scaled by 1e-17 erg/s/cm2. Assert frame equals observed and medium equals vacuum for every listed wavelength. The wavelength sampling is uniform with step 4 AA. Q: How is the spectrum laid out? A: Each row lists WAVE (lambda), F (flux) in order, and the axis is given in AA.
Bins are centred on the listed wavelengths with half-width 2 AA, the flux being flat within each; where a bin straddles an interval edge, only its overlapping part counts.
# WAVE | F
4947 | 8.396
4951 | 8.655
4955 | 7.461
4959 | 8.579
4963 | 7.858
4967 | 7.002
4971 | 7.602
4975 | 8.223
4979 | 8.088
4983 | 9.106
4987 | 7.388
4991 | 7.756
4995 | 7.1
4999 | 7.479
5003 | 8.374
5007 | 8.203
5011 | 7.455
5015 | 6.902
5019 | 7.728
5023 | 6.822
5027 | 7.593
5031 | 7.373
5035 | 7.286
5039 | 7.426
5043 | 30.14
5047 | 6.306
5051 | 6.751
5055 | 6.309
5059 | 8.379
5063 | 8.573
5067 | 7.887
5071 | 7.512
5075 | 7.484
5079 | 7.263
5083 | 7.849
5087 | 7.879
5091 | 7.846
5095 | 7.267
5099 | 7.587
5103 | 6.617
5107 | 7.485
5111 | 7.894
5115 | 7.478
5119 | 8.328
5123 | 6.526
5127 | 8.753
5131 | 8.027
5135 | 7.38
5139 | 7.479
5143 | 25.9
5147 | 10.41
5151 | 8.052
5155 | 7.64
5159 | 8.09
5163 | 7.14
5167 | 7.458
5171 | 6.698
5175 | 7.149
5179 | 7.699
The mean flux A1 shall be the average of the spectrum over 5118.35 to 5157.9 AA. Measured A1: 9.86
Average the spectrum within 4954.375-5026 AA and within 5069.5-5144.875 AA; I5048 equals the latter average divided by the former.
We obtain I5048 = 1.10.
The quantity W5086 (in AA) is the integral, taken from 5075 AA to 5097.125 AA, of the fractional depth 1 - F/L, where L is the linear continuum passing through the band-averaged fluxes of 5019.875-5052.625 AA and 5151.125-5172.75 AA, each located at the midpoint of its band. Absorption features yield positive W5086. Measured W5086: 3.3 AA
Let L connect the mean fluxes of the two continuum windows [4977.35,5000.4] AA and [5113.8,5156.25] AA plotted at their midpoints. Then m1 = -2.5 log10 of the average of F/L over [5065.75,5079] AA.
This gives 0.178 mag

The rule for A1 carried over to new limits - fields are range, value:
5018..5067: 9.2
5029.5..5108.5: 8.58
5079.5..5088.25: 7.76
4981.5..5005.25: 7.84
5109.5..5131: 7.82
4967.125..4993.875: 7.92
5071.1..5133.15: 7.62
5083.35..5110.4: 7.49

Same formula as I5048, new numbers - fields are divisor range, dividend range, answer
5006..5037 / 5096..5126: 1.01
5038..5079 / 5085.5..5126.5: 0.78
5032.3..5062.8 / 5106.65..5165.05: 0.90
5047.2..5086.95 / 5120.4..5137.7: 1.02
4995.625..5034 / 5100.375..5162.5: 1.20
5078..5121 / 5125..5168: 1.28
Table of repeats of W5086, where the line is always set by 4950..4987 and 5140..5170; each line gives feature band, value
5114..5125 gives 2.8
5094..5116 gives 5.4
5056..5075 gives 2.7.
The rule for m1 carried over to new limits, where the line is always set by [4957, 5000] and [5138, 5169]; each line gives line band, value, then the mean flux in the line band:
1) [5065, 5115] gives 0.243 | 7.54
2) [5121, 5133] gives 0.272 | 7.77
